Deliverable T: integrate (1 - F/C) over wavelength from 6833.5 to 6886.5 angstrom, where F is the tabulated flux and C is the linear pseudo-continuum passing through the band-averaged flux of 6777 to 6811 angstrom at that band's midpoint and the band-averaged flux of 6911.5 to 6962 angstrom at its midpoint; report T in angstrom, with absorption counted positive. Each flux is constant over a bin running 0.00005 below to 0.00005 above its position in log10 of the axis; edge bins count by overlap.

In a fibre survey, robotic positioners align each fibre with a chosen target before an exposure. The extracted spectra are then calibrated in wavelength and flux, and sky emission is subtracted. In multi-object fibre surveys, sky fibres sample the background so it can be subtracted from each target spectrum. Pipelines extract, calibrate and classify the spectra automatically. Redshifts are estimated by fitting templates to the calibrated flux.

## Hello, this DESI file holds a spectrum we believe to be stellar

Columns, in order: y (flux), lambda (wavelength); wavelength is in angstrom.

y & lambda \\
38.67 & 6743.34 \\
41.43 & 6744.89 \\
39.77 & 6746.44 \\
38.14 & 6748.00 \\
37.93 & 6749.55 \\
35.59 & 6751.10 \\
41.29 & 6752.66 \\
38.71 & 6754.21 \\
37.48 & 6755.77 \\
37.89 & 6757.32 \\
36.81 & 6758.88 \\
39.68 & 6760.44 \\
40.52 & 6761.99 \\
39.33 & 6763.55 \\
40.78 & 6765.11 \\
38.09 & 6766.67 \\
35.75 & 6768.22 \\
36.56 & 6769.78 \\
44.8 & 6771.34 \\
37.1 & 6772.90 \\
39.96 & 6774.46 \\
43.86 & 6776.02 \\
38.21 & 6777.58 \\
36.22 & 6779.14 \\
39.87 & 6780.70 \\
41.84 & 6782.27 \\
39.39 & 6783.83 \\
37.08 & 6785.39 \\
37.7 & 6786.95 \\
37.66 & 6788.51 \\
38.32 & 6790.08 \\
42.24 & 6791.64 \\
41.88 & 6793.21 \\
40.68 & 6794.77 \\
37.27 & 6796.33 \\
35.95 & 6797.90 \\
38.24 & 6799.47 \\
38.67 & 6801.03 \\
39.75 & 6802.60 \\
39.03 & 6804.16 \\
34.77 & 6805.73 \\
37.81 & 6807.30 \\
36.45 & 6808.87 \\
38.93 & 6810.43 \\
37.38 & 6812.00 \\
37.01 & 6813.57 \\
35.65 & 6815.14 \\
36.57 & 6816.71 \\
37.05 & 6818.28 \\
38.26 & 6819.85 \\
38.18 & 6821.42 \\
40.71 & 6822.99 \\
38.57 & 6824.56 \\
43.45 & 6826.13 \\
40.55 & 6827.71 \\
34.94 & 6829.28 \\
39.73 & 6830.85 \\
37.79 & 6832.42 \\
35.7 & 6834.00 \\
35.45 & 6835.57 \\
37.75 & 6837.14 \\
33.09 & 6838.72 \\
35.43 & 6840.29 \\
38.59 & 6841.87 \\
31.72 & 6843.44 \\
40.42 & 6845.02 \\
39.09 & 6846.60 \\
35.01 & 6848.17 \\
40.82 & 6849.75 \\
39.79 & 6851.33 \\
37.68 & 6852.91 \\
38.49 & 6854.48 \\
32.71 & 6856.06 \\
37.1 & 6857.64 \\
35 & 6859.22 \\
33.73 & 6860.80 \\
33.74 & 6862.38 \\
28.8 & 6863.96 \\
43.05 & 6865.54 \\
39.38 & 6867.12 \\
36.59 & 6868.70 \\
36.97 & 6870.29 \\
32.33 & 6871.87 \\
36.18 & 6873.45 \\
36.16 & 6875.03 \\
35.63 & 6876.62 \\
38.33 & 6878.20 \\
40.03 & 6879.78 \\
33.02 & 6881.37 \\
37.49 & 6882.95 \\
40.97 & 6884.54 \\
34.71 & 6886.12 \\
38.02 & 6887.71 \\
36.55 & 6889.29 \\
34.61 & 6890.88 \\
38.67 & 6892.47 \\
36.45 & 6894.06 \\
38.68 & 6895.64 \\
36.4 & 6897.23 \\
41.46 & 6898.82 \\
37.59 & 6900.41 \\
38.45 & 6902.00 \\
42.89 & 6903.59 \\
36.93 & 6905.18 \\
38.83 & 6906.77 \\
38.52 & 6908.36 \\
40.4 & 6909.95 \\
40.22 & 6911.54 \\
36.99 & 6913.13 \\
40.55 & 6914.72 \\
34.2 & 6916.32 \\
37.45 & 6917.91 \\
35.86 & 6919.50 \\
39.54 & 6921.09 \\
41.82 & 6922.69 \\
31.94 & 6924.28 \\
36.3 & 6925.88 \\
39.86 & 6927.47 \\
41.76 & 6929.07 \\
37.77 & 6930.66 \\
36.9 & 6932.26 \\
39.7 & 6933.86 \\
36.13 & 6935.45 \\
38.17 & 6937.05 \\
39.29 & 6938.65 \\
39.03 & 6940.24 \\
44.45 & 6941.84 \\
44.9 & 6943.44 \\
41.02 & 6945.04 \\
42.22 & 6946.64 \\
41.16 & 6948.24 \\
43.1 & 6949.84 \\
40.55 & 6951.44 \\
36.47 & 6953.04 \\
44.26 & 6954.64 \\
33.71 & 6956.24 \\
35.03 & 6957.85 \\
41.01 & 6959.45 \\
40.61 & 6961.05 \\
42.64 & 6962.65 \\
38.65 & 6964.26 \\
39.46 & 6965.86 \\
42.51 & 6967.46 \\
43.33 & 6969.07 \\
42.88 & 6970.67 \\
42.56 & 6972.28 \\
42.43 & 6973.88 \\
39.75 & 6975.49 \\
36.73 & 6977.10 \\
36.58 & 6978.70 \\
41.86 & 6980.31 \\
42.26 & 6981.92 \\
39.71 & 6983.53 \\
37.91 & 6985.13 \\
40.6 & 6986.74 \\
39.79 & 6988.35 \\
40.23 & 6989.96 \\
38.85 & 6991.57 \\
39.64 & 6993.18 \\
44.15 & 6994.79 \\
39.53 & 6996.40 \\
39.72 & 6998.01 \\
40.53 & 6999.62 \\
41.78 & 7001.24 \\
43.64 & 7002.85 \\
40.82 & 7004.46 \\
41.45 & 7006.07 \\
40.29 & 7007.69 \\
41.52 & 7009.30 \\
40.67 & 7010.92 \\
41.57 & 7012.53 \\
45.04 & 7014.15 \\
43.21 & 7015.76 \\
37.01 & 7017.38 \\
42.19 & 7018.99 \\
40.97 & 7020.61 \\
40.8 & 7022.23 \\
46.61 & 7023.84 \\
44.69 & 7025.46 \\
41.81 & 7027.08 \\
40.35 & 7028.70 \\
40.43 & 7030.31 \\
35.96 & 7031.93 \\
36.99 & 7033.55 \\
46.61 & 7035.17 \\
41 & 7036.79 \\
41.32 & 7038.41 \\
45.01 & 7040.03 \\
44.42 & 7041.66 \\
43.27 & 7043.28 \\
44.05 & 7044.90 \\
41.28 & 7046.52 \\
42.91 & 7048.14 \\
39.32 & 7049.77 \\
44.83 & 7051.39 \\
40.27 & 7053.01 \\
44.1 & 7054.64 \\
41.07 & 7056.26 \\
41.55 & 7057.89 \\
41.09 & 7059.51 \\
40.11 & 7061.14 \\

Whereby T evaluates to 3.1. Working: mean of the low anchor 38.5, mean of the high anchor 39.1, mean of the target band 36.5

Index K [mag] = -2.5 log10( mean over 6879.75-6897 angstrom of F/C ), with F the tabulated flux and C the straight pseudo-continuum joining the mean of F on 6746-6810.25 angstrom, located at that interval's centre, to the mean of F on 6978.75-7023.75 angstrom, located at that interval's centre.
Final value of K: 0.08 mag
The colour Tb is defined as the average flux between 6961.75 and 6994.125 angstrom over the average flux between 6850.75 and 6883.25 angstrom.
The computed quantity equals 1.12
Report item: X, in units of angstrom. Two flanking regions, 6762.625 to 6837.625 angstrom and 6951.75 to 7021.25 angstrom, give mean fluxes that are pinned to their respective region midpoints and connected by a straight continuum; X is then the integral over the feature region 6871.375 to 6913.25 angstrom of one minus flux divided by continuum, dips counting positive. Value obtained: 1.9 angstrom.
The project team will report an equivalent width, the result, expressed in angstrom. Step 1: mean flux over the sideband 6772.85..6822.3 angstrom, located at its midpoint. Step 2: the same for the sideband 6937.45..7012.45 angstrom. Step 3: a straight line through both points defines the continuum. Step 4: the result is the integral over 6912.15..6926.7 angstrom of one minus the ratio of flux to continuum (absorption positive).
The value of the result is 1.0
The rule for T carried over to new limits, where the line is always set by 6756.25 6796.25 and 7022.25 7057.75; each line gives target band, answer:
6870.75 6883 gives 1.30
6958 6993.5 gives 0.93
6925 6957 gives 0.97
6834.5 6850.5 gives 1.31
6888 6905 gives 1.03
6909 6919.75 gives 0.71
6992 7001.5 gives 0.21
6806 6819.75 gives 0.89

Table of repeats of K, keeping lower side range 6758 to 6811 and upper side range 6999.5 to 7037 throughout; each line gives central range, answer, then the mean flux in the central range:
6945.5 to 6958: 0.03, 39.8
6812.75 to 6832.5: 0.03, 38.4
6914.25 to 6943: 0.06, 38.4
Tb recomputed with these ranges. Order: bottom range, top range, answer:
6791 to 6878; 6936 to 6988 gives 1.08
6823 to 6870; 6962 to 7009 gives 1.10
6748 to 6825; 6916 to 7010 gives 1.04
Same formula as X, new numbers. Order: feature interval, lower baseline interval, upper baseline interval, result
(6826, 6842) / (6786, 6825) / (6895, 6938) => 0.43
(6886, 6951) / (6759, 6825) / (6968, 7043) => 2.18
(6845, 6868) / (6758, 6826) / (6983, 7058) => 1.51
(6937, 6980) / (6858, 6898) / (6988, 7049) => -1.23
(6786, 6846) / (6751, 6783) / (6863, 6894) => 0.28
